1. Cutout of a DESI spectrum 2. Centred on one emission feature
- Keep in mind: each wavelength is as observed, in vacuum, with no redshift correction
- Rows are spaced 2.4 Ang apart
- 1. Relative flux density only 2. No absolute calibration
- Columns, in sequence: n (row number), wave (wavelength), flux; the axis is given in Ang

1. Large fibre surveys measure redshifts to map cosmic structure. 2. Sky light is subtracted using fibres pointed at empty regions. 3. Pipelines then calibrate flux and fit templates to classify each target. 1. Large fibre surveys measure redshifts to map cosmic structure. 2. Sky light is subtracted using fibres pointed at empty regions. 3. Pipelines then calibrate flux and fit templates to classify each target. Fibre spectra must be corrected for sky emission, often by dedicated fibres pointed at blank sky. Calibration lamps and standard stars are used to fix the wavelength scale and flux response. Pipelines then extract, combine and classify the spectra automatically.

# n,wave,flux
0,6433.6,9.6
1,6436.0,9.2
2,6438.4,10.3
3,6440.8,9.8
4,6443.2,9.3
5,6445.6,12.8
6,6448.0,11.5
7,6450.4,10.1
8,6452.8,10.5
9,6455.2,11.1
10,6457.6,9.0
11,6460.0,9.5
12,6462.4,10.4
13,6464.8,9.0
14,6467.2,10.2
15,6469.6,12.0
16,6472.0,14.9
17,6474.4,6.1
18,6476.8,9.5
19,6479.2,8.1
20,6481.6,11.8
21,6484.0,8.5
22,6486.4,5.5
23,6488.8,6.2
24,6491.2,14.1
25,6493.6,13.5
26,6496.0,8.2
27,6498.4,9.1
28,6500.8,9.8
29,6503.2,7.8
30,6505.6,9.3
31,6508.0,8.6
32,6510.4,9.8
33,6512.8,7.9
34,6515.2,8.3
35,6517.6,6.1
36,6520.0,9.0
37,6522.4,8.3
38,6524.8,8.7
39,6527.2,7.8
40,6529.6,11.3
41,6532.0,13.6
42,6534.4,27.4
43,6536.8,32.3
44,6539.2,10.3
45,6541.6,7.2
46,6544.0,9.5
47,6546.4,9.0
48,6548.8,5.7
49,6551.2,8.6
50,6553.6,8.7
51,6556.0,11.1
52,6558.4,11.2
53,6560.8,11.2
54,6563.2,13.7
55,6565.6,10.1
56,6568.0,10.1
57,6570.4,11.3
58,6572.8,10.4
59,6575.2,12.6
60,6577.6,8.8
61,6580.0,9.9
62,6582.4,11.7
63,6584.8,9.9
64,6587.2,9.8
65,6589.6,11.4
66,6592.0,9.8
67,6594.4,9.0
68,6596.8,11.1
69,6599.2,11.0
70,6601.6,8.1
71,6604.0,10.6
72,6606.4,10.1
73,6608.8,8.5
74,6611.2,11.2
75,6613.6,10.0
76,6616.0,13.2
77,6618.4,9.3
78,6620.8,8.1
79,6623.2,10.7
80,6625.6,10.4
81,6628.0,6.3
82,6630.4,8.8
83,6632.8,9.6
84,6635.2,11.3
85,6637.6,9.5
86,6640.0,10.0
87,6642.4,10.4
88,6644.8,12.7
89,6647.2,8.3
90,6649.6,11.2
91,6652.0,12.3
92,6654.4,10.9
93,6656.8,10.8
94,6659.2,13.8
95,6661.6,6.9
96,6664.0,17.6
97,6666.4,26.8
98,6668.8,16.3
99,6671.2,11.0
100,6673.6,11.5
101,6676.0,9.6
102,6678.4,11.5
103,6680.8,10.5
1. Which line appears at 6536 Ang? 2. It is H-beta 4861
